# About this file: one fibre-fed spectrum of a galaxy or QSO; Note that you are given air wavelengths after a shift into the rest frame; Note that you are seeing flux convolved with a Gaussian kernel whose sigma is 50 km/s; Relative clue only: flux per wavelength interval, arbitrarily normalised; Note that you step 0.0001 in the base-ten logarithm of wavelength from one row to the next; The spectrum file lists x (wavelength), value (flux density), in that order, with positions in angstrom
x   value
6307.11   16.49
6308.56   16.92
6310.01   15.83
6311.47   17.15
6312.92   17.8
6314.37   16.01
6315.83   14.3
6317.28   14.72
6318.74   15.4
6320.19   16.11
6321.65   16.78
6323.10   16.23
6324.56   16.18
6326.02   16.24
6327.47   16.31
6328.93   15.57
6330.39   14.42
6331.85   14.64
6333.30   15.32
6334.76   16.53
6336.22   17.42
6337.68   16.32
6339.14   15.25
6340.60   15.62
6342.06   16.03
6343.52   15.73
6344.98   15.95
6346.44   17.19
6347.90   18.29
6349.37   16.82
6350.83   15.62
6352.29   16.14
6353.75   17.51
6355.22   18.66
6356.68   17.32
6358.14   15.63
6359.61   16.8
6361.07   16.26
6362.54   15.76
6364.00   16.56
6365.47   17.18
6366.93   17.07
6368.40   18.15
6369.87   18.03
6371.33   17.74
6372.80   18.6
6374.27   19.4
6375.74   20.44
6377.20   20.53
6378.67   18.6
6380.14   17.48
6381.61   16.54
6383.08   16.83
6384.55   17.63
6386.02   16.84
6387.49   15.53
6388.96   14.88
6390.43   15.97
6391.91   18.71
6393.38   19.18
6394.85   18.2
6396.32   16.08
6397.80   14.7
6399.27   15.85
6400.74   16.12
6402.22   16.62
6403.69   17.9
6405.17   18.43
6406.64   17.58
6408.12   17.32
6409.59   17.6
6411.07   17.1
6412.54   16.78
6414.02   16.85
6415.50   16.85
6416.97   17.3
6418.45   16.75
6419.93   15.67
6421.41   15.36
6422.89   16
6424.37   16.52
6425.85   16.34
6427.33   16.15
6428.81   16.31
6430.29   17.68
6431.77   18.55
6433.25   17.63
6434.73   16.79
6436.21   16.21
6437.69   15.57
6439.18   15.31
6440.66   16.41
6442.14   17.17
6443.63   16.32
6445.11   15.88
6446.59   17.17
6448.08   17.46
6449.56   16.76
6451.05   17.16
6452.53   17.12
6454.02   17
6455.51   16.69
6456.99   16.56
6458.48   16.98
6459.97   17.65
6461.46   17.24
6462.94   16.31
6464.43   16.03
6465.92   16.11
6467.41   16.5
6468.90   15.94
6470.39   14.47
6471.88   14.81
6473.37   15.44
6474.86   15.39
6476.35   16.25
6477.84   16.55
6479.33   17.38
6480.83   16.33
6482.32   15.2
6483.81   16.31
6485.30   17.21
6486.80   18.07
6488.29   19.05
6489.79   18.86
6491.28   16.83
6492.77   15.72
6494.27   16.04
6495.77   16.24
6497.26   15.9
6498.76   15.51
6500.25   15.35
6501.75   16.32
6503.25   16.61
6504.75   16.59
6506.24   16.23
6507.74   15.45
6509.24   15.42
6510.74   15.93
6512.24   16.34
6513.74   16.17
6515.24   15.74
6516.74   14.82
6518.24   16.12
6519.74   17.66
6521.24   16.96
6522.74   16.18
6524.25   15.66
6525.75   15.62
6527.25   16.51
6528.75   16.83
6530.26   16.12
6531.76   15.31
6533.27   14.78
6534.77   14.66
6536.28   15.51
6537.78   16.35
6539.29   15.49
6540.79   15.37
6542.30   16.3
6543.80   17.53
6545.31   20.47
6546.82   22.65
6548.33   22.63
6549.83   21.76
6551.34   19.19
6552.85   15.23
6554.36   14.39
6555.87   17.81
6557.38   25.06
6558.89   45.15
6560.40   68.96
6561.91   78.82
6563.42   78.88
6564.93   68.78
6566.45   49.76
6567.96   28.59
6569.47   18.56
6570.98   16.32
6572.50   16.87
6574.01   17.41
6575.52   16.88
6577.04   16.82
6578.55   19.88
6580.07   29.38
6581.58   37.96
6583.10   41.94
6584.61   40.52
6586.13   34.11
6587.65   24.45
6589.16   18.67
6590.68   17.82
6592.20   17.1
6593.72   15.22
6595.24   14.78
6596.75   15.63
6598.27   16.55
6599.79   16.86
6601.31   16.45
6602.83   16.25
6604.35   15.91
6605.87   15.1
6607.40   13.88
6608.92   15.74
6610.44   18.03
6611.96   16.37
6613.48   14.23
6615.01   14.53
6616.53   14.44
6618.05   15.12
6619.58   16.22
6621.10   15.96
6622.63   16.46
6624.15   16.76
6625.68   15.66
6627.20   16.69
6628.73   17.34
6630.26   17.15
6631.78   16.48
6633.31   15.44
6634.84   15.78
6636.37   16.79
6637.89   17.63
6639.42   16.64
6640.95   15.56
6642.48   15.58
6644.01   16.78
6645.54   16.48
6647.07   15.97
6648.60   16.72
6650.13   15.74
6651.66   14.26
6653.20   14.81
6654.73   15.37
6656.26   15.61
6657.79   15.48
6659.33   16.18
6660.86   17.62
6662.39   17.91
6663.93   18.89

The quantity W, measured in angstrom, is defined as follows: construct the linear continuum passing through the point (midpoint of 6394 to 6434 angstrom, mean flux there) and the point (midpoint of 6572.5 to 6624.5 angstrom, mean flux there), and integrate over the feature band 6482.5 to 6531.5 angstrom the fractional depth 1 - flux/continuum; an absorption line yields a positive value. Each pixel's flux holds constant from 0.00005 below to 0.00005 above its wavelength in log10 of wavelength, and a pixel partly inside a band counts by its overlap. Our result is 4.9 angstrom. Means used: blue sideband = 16.8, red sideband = 19.5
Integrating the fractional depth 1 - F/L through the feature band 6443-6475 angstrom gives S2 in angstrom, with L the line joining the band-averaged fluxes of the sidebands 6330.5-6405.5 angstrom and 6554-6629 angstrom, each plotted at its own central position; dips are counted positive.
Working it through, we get 5.9 angstrom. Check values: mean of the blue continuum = 17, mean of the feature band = 16.4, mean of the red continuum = 24.9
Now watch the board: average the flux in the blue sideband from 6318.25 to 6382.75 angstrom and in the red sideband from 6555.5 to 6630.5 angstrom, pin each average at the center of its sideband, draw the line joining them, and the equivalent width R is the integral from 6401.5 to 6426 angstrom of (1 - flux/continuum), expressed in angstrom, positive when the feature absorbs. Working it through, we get 2.6 angstrom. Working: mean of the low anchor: 16.8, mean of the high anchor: 24.9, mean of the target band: 16.9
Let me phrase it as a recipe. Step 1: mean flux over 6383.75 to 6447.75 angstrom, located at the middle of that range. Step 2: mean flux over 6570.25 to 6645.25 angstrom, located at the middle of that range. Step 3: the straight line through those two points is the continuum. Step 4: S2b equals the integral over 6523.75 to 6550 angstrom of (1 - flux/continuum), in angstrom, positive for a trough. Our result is 1.14 angstrom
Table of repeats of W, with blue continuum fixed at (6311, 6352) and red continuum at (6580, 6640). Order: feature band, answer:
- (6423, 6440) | 0.4 angstrom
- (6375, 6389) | -0.9 angstrom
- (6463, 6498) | 2.3 angstrom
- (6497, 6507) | 0.9 angstrom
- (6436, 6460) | 0.8 angstrom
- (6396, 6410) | 0.0 angstrom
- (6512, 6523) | 1.0 angstrom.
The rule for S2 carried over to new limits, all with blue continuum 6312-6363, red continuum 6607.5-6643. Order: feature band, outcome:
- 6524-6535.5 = 0.3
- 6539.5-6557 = -2.6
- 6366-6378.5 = -2.0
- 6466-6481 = 0.2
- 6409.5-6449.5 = -1.2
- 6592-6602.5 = 0.0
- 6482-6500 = -0.7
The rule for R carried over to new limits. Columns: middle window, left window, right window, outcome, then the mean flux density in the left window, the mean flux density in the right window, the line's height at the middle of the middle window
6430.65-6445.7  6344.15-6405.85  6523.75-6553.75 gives 0.52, 17.2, 17.2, 17.2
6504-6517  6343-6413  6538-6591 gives 5.02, 17.2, 29.4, 25.9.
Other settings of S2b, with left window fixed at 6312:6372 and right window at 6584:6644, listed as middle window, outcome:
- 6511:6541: 1.98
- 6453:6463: -0.10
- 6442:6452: -0.04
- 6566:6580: -3.97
